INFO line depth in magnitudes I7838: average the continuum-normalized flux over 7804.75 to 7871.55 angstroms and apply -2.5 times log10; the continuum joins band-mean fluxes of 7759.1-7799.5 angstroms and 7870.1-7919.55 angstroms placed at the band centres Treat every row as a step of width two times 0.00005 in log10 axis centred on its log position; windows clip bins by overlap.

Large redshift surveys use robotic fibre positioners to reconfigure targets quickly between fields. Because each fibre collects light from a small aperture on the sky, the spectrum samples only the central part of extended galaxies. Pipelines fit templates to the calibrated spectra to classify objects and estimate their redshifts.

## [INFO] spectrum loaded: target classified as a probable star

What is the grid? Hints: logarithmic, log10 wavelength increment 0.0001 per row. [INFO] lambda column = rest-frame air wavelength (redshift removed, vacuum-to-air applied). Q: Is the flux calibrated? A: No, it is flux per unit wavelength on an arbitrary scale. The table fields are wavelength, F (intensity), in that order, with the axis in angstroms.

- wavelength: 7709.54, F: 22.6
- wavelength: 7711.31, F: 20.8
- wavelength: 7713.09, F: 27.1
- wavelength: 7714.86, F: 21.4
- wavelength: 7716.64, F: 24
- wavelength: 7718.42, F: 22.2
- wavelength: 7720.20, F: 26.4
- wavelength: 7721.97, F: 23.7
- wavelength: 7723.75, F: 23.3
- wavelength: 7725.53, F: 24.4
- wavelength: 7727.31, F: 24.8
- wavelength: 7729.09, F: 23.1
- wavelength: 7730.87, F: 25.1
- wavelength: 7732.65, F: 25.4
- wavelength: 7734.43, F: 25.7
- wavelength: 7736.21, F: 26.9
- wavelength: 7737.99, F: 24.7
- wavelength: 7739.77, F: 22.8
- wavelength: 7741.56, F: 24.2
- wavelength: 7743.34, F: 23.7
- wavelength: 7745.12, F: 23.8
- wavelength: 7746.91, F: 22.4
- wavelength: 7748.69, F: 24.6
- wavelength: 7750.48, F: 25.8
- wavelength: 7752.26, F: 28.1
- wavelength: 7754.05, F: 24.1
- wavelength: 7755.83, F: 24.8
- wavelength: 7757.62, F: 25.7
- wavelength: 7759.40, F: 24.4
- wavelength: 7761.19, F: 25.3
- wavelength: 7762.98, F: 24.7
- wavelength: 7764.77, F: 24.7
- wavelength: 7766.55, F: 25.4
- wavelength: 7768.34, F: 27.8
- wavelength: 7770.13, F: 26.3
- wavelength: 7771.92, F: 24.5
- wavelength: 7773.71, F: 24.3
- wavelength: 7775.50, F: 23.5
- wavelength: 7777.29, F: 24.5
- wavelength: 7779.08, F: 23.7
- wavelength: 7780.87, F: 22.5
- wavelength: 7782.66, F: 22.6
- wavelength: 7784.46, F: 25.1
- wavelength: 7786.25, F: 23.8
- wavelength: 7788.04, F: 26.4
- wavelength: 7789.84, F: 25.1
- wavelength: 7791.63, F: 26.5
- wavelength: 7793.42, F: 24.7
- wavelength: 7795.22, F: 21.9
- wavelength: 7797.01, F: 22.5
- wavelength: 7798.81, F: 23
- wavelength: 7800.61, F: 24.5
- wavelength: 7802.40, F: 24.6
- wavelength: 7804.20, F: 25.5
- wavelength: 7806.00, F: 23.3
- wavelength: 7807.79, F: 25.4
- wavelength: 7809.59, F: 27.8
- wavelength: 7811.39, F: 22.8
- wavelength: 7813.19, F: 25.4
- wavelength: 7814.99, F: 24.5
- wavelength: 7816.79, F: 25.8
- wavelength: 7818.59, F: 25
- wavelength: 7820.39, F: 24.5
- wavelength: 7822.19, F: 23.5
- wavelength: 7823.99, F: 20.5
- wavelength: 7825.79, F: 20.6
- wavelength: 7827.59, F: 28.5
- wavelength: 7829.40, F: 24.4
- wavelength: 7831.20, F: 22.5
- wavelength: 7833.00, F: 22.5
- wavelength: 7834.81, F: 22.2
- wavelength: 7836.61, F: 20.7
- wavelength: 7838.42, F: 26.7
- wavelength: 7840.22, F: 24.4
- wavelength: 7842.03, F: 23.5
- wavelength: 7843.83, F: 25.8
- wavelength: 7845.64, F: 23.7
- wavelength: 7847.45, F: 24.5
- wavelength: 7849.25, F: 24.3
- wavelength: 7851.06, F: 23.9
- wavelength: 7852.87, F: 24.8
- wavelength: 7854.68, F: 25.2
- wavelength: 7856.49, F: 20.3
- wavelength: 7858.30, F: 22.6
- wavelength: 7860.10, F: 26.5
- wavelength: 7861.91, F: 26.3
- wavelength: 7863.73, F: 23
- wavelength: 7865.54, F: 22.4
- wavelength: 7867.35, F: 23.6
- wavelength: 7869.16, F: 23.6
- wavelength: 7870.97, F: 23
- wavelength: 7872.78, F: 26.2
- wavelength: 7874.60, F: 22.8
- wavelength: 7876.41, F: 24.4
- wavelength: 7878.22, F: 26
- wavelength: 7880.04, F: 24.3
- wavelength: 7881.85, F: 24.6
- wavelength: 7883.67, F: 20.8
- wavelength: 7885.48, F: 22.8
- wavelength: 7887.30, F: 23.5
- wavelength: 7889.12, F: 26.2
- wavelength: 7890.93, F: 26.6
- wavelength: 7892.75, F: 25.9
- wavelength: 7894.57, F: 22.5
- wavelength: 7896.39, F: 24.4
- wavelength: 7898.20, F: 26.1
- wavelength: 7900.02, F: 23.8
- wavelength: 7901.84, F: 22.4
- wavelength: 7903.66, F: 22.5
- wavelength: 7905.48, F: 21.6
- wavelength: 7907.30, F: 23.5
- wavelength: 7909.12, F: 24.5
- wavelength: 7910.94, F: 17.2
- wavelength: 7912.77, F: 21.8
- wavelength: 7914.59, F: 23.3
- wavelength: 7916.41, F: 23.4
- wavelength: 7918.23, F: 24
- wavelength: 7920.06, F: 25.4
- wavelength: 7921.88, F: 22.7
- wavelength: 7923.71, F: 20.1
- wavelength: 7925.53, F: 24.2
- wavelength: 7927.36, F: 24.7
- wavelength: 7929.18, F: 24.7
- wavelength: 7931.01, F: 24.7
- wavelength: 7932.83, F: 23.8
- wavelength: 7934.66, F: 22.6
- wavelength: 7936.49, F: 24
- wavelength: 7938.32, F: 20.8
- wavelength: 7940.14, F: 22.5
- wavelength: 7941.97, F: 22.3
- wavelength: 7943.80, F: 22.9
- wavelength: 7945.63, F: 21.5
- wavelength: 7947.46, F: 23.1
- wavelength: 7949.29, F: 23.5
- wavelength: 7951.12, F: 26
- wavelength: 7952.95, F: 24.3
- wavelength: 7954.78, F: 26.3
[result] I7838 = 0.00 mag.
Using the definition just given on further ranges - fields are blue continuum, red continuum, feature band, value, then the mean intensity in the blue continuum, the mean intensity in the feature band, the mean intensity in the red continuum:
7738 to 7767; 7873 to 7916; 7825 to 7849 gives 0.01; 24.6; 23.9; 23.6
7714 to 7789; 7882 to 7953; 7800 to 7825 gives -0.02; 24.5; 24.5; 23.3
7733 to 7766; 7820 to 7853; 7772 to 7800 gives 0.02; 24.8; 24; 23.7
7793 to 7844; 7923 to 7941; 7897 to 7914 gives 0.04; 24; 22.6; 23.3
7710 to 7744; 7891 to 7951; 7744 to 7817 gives -0.03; 24.2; 24.7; 23.2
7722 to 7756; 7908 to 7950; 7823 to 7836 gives 0.04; 24.6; 23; 22.9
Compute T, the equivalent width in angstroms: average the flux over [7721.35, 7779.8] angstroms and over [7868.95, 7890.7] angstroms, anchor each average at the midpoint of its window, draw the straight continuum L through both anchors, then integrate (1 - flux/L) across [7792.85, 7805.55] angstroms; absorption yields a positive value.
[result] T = 0.38 angstroms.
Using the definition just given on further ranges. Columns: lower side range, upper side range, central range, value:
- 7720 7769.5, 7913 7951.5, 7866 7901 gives -0.82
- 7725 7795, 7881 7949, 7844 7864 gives -0.29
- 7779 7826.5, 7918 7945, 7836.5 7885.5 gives -0.58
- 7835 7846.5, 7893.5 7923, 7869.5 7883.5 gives -0.44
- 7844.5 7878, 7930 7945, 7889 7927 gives -0.07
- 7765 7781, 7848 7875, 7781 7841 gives 0.77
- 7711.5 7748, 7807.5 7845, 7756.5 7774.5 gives -0.85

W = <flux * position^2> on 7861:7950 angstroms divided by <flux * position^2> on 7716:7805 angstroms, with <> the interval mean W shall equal 1.0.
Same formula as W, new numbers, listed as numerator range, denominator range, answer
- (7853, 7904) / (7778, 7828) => 1.01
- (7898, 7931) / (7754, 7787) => 0.97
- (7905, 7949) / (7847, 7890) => 0.97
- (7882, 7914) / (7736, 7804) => 0.98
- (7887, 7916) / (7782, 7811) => 0.98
